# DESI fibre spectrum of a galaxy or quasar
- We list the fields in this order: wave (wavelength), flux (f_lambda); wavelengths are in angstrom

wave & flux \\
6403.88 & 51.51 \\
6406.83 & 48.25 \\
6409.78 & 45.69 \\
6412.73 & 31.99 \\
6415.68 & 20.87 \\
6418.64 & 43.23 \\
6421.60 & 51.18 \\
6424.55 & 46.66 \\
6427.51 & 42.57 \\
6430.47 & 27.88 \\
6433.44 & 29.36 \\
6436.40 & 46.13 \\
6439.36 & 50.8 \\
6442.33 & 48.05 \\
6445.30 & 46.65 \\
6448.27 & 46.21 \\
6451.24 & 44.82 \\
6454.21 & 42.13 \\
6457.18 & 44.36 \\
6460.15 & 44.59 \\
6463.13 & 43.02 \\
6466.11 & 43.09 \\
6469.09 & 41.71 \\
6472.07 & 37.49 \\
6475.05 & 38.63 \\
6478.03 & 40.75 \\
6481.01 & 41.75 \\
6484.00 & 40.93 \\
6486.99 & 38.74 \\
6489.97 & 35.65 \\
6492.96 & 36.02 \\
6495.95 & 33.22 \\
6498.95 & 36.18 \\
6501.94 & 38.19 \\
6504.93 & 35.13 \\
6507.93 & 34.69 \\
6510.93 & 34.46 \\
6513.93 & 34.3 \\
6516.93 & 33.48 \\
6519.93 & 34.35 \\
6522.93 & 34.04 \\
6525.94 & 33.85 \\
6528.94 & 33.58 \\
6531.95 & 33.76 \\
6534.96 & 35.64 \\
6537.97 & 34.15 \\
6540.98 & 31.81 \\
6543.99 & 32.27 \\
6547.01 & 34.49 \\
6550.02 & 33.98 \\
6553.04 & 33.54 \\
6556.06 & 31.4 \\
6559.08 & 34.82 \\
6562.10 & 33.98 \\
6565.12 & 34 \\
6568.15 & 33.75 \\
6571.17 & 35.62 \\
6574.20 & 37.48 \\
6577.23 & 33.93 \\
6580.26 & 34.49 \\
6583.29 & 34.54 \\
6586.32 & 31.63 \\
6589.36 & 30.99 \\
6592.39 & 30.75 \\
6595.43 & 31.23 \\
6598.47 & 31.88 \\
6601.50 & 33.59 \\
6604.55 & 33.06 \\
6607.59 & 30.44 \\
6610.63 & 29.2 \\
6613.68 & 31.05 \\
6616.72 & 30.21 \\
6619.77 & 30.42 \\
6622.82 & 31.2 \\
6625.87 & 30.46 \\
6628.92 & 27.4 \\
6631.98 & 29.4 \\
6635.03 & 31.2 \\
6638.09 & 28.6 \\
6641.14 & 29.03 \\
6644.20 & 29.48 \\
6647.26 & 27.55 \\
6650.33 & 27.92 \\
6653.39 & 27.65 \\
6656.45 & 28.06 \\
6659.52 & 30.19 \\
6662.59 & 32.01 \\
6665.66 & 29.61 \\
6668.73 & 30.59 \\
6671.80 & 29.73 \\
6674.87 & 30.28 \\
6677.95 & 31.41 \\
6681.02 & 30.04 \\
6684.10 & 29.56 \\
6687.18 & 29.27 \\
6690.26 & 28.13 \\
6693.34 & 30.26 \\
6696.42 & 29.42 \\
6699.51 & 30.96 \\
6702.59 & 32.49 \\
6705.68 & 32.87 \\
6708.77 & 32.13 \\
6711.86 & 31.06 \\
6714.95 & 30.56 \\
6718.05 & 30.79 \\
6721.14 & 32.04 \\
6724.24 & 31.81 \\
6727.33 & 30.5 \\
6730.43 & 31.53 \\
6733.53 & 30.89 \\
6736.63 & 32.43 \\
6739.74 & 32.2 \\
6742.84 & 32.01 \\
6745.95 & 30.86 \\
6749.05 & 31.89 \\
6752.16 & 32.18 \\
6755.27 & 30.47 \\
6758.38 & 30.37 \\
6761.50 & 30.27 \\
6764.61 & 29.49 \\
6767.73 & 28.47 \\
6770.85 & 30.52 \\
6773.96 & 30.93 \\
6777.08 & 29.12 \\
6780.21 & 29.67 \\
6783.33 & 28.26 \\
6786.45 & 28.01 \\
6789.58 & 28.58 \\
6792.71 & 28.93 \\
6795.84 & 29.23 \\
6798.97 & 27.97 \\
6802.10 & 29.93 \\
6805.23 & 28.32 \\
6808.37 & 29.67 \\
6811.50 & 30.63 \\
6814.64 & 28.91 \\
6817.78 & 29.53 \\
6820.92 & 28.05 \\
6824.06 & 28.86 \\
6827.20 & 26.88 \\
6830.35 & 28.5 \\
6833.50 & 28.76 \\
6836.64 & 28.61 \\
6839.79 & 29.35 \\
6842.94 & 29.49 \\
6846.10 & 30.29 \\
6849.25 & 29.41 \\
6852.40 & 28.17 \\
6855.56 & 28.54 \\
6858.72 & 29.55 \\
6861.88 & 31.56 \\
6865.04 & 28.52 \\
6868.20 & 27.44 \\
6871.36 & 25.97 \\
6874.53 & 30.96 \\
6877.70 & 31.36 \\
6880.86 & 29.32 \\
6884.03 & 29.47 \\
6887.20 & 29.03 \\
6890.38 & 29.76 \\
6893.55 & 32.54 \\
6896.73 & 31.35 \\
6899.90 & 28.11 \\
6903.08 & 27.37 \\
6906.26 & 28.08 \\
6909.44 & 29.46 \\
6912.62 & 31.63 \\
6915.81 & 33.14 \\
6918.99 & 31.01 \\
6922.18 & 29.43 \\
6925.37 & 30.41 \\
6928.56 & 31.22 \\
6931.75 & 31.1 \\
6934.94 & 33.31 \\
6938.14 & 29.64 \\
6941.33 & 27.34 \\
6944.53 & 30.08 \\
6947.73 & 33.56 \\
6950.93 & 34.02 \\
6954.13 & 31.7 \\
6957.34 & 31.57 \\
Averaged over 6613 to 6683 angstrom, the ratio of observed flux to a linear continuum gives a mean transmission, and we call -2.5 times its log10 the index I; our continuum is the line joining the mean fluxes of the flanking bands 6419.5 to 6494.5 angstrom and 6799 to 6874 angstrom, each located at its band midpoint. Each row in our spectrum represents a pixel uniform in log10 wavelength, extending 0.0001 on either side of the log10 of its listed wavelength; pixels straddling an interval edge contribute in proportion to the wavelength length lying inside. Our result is 0.19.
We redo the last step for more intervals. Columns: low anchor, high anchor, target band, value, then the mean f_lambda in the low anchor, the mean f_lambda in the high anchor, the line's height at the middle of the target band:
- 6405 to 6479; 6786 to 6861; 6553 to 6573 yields 0.12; 41.9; 29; 37.8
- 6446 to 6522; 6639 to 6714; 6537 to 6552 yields 0.09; 39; 30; 36.2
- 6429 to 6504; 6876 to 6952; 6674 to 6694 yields 0.20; 40.6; 30.5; 35.7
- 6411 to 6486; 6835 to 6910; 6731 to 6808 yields 0.08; 41.4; 29.3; 32.3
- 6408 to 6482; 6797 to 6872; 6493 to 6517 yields 0.13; 41.6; 28.9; 39.7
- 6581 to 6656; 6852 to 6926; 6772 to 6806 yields 0.03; 30.4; 29.7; 29.9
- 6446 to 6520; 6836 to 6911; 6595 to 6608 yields 0.12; 39.1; 29.3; 36.1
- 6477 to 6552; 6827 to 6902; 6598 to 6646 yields 0.11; 35.4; 29.3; 33.5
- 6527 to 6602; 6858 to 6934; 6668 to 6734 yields 0.04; 33.5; 29.9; 32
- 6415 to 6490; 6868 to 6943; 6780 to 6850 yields 0.12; 41.8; 30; 32.3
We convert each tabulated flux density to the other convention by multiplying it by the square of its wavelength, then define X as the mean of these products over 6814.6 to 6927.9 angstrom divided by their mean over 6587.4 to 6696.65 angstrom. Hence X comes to 1.0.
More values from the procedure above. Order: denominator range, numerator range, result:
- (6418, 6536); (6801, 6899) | 0.83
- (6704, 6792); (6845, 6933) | 1.01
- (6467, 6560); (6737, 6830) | 0.90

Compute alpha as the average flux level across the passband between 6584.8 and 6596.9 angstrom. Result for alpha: 31.1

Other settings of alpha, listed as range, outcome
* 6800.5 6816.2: 29.5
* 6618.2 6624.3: 30.8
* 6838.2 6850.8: 29.6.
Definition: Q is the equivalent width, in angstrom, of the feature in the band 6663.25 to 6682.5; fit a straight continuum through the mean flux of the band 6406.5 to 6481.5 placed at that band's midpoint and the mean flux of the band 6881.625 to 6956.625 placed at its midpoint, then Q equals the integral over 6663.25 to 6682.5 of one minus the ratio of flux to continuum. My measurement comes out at 3.2 angstrom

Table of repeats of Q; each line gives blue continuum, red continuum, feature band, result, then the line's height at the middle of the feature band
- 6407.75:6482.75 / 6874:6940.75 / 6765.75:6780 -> 1.6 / 33.6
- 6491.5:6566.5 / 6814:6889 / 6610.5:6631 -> 1.7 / 32.7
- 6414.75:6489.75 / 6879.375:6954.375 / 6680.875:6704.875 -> 3.9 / 35.9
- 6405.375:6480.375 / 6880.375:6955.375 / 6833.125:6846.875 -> 1.3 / 32.4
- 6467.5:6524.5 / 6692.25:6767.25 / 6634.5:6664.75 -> 3.7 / 33.1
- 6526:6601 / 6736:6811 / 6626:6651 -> 2.6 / 32.2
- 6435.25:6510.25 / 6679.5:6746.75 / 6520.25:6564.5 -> 5.2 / 38.1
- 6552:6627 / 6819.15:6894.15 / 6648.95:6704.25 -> 2.7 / 31.4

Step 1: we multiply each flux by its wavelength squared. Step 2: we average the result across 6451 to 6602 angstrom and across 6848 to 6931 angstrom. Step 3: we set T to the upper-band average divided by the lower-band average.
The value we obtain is 0.93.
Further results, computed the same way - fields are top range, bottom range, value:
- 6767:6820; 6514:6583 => 0.92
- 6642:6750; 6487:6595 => 0.94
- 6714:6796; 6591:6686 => 1.05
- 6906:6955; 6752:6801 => 1.10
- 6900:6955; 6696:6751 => 1.03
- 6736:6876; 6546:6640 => 0.98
